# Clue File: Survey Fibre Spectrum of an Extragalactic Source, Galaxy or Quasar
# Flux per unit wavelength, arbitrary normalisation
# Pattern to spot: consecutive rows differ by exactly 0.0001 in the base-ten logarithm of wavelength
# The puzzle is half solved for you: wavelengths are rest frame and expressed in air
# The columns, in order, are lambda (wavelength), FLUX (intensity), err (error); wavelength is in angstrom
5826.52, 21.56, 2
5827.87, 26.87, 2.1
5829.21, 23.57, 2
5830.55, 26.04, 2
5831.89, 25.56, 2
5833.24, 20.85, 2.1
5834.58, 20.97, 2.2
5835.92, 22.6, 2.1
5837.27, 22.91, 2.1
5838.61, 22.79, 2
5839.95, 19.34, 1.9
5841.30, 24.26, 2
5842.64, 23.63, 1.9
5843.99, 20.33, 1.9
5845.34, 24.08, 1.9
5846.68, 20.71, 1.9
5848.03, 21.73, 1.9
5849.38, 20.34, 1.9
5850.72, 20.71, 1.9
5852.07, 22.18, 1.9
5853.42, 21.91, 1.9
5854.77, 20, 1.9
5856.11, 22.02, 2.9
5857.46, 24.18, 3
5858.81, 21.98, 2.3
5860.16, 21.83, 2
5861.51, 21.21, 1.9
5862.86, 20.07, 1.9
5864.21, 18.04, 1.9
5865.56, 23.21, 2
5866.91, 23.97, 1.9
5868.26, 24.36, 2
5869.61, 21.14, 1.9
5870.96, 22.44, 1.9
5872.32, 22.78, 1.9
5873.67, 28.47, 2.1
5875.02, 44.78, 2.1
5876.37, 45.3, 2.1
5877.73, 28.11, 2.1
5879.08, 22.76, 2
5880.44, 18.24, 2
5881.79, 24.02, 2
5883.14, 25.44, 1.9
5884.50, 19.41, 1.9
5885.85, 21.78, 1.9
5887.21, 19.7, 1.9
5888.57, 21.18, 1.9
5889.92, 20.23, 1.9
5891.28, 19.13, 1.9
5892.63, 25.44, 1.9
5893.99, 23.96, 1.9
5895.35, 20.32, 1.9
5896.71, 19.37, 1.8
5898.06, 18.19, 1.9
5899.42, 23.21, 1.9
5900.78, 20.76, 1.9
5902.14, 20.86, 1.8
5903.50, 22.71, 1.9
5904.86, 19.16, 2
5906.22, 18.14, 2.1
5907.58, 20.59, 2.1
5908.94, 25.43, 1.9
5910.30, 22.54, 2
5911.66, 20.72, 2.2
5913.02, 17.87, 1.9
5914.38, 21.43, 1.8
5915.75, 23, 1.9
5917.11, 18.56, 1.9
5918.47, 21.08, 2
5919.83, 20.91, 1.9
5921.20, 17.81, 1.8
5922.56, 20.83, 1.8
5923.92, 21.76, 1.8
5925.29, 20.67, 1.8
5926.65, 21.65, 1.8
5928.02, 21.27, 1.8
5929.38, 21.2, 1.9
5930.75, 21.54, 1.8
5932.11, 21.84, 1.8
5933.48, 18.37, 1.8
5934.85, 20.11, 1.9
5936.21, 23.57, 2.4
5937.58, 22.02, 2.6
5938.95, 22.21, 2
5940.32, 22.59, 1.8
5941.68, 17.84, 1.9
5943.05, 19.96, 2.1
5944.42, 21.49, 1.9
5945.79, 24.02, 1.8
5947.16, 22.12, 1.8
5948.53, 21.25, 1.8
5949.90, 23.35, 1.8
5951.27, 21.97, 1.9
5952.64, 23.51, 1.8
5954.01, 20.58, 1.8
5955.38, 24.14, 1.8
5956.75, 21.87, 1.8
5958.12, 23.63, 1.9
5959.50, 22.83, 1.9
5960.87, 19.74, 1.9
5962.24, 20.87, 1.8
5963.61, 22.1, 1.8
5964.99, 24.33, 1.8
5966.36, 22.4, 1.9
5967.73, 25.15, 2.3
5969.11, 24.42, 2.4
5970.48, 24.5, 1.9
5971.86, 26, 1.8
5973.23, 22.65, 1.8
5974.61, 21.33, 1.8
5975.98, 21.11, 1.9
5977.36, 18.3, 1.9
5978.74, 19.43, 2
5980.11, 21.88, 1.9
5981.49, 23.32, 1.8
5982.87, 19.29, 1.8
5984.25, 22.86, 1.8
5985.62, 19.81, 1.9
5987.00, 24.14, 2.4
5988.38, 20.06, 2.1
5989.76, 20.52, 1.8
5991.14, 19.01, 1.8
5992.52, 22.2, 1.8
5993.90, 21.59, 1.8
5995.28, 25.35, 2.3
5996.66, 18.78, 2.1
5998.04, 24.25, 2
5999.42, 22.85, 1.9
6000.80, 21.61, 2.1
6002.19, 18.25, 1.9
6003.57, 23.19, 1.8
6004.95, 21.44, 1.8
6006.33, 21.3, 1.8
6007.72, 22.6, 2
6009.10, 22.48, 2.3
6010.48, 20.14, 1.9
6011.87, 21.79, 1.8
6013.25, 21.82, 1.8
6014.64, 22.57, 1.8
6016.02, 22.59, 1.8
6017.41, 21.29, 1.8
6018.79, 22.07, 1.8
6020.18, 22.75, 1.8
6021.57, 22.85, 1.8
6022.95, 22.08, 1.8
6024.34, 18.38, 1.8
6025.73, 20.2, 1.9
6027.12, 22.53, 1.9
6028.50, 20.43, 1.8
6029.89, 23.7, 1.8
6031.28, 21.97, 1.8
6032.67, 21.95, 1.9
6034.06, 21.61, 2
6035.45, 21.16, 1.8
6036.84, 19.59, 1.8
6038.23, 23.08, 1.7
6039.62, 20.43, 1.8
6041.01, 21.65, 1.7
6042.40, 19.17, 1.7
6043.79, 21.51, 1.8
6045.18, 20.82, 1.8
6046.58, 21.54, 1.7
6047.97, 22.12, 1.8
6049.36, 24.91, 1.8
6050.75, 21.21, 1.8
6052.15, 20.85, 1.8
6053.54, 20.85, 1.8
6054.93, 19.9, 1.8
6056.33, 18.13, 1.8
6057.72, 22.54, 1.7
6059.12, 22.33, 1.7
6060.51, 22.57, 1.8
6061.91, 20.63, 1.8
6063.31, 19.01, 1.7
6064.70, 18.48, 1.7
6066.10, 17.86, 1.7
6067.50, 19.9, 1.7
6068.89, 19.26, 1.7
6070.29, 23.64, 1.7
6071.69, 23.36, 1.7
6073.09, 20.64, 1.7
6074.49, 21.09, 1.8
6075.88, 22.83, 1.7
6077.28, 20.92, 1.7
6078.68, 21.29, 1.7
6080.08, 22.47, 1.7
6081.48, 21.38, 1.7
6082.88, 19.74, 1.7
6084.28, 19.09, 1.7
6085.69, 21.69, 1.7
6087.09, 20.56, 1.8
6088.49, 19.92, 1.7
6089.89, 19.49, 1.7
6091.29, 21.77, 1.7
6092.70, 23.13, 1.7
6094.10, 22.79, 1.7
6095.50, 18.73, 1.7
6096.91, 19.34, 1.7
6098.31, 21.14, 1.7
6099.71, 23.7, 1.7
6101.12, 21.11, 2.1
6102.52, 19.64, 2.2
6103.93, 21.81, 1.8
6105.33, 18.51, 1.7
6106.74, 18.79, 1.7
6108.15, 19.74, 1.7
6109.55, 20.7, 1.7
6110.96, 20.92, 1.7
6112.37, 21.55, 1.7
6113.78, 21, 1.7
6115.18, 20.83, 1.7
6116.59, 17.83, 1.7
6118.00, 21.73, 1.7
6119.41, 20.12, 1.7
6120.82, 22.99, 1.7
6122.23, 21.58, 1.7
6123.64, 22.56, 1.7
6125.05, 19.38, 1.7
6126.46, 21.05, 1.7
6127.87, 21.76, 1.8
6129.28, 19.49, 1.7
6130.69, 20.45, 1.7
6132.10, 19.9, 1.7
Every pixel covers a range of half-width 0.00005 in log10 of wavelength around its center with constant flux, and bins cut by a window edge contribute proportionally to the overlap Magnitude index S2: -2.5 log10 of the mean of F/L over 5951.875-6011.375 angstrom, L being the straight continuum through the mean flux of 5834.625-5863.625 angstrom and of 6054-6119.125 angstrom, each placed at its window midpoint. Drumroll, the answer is -0.04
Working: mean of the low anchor 21.8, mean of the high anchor 20.7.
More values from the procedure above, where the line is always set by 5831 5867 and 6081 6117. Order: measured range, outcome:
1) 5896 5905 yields 0.048 mag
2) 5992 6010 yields -0.044 mag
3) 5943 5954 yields -0.043 mag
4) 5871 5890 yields -0.191 mag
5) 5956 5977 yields -0.075 mag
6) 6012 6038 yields -0.035 mag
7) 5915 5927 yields 0.044 mag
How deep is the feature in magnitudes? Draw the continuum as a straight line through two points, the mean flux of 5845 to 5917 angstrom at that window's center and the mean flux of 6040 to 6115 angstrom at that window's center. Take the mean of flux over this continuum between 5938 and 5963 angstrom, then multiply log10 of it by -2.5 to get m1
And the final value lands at 0.006 mag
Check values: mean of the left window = 22.6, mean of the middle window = 21.9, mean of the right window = 20.9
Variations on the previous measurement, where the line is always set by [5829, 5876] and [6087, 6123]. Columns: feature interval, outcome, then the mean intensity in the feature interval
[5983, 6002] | 0.01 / 21.6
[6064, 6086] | 0.01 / 20.8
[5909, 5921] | 0.08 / 20.9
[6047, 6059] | -0.01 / 21.4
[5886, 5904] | 0.08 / 21.2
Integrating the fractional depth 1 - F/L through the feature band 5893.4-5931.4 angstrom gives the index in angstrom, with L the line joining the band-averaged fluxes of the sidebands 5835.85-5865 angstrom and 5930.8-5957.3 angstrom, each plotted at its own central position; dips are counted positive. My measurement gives 1.40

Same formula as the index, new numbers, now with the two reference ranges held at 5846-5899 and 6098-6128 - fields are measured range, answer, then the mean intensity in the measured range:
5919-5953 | 1.8 angstrom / 21.3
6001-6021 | 0.0 angstrom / 21.7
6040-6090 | 0.8 angstrom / 20.9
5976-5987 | 0.6 angstrom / 20.9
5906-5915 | 0.6 angstrom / 21.1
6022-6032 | 0.1 angstrom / 21.4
